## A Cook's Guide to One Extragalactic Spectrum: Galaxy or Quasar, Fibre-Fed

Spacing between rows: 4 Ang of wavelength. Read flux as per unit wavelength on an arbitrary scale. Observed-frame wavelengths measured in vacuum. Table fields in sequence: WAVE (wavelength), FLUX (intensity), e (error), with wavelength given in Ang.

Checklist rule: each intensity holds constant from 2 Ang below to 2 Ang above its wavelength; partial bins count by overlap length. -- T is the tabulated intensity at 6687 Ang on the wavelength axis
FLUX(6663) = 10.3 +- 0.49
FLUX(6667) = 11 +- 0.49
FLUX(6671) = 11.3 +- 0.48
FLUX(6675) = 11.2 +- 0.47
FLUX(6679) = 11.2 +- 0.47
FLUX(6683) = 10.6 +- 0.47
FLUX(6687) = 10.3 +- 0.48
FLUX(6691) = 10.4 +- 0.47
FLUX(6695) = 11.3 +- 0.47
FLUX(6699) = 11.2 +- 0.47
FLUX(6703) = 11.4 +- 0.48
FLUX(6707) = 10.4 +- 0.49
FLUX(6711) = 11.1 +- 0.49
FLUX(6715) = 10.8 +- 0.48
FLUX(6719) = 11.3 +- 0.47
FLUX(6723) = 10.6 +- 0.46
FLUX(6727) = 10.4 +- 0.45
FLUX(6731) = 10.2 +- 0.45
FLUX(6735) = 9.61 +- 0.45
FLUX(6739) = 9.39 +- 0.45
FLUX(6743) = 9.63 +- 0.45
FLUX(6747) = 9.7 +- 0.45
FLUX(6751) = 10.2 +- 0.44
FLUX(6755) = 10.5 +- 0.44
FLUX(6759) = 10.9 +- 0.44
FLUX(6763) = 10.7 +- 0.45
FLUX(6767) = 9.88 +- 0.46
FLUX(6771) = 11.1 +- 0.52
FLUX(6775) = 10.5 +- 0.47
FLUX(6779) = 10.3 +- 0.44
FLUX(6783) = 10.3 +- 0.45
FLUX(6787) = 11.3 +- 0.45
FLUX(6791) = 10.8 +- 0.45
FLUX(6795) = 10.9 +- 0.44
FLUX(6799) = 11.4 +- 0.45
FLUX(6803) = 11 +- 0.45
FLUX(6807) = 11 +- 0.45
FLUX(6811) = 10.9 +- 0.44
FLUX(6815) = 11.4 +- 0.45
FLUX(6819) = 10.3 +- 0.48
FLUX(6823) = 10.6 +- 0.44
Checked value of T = 10.3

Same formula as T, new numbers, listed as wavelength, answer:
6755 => 10.5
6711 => 11.1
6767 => 9.88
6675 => 11.2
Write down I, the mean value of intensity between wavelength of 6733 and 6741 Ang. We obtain 9.5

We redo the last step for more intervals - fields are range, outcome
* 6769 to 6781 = 10.6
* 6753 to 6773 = 10.6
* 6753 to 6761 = 10.7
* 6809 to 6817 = 11.2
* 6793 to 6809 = 11.1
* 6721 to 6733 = 10.4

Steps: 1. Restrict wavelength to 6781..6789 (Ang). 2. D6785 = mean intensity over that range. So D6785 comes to 10.8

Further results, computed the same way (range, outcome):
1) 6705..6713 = 10.8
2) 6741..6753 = 9.84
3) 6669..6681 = 11.2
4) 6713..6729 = 10.8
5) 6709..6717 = 10.9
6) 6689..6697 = 10.9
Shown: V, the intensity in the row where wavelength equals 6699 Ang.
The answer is 11.2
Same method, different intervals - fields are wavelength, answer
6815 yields 11.4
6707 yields 10.4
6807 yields 11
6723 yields 10.6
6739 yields 9.39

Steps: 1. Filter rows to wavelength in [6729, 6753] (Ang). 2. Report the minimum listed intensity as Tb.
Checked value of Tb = 9.39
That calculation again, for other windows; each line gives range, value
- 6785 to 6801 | 10.8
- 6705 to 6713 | 10.4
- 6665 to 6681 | 11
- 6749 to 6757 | 10.2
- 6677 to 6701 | 10.3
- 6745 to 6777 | 9.7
